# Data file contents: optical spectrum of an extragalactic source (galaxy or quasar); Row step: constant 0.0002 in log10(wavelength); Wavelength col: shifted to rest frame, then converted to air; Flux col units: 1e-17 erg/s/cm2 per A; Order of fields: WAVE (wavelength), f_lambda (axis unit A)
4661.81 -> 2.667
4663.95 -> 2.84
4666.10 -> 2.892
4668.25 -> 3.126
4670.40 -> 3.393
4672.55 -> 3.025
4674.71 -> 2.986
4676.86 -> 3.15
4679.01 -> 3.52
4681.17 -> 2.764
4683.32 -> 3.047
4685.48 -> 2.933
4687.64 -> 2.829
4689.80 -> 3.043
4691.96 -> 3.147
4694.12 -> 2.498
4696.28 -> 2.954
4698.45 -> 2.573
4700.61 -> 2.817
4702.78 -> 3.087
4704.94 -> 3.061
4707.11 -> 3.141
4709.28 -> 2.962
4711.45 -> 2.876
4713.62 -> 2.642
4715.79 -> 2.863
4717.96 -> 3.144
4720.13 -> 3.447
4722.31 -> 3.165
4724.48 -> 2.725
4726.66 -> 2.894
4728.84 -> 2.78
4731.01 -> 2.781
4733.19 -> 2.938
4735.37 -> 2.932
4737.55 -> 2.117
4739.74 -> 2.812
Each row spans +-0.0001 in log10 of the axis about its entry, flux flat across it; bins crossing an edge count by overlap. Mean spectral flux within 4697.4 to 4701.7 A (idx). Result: 2.7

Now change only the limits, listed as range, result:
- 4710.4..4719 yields 2.88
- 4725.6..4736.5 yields 2.86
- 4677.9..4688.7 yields 3.02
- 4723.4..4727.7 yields 2.81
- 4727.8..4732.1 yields 2.79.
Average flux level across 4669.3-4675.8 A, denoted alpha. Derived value 3.13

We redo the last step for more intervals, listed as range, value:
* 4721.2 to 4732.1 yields 2.87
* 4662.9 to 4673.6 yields 3.06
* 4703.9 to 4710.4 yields 3.05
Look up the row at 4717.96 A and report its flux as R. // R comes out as 3.144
